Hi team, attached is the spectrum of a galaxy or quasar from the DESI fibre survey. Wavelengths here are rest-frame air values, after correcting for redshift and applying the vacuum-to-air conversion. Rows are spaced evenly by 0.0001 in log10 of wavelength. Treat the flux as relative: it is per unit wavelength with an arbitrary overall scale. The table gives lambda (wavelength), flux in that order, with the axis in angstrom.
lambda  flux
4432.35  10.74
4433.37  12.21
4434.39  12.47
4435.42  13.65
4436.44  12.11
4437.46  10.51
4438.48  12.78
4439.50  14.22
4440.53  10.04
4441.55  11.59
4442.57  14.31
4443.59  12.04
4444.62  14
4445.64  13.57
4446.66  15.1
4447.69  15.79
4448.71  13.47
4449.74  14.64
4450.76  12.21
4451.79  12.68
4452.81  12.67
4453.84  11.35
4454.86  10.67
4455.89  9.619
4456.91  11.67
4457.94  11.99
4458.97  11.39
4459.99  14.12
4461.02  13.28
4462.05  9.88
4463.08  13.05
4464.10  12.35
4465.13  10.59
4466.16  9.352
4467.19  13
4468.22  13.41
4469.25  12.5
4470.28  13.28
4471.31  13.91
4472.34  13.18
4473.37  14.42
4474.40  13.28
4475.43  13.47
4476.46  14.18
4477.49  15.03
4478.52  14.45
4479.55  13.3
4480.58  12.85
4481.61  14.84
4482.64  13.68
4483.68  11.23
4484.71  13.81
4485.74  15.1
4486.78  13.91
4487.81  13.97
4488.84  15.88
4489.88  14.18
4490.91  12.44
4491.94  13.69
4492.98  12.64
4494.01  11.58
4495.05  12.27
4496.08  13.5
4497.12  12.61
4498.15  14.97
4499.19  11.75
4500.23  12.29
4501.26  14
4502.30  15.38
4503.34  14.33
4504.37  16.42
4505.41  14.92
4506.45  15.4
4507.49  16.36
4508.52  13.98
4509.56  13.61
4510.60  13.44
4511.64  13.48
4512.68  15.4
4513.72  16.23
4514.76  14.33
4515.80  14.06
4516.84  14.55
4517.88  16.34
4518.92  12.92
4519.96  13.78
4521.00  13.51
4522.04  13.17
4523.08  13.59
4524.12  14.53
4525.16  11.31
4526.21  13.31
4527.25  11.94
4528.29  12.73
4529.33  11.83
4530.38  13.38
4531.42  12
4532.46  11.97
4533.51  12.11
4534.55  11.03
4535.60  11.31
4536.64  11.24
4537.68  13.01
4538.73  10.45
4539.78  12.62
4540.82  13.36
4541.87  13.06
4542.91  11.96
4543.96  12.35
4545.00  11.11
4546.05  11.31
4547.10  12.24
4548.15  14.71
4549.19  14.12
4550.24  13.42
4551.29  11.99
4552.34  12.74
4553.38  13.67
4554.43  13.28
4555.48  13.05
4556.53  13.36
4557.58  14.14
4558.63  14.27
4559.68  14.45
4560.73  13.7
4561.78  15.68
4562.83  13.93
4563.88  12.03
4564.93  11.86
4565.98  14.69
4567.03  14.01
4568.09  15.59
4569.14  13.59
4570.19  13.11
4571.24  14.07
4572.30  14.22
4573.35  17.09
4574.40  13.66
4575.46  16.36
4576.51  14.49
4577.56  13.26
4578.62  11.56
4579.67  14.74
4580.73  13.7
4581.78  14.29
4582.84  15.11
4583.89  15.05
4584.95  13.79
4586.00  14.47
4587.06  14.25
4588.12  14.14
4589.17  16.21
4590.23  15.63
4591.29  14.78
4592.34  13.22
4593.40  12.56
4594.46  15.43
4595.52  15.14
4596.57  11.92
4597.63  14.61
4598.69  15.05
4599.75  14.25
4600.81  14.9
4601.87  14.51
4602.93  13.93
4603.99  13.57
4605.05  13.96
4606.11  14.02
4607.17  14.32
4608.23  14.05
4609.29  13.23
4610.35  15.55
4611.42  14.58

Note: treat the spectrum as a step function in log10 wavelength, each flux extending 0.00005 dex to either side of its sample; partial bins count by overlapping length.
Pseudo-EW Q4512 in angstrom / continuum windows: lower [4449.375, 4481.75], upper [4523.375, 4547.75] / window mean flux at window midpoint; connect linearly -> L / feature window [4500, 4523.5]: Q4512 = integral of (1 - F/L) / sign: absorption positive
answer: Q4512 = -3.9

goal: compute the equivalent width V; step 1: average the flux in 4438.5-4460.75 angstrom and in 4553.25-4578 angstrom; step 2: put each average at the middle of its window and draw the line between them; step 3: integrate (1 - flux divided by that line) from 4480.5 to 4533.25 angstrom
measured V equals -1.3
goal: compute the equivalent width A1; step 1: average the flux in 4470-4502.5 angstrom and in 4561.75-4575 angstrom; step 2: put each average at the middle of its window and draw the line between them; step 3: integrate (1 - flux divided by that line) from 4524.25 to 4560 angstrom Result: 3.31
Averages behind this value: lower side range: 13.6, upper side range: 14.1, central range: 12.6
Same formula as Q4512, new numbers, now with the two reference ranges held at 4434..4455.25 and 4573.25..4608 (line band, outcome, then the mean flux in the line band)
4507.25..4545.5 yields 1.6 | 13.1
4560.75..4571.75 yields 0.2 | 13.9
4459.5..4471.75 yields 0.7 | 12.4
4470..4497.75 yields -0.7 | 13.6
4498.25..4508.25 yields -0.8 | 14.5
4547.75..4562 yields 0.3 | 13.7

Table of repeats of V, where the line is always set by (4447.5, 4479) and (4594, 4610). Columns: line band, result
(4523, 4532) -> 0.5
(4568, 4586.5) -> -0.5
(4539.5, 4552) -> 0.8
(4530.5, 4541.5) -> 1.2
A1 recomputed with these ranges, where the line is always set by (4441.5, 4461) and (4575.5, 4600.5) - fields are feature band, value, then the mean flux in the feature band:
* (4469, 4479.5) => -0.57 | 13.8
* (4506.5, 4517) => -0.86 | 14.6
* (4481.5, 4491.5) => -0.50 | 13.9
